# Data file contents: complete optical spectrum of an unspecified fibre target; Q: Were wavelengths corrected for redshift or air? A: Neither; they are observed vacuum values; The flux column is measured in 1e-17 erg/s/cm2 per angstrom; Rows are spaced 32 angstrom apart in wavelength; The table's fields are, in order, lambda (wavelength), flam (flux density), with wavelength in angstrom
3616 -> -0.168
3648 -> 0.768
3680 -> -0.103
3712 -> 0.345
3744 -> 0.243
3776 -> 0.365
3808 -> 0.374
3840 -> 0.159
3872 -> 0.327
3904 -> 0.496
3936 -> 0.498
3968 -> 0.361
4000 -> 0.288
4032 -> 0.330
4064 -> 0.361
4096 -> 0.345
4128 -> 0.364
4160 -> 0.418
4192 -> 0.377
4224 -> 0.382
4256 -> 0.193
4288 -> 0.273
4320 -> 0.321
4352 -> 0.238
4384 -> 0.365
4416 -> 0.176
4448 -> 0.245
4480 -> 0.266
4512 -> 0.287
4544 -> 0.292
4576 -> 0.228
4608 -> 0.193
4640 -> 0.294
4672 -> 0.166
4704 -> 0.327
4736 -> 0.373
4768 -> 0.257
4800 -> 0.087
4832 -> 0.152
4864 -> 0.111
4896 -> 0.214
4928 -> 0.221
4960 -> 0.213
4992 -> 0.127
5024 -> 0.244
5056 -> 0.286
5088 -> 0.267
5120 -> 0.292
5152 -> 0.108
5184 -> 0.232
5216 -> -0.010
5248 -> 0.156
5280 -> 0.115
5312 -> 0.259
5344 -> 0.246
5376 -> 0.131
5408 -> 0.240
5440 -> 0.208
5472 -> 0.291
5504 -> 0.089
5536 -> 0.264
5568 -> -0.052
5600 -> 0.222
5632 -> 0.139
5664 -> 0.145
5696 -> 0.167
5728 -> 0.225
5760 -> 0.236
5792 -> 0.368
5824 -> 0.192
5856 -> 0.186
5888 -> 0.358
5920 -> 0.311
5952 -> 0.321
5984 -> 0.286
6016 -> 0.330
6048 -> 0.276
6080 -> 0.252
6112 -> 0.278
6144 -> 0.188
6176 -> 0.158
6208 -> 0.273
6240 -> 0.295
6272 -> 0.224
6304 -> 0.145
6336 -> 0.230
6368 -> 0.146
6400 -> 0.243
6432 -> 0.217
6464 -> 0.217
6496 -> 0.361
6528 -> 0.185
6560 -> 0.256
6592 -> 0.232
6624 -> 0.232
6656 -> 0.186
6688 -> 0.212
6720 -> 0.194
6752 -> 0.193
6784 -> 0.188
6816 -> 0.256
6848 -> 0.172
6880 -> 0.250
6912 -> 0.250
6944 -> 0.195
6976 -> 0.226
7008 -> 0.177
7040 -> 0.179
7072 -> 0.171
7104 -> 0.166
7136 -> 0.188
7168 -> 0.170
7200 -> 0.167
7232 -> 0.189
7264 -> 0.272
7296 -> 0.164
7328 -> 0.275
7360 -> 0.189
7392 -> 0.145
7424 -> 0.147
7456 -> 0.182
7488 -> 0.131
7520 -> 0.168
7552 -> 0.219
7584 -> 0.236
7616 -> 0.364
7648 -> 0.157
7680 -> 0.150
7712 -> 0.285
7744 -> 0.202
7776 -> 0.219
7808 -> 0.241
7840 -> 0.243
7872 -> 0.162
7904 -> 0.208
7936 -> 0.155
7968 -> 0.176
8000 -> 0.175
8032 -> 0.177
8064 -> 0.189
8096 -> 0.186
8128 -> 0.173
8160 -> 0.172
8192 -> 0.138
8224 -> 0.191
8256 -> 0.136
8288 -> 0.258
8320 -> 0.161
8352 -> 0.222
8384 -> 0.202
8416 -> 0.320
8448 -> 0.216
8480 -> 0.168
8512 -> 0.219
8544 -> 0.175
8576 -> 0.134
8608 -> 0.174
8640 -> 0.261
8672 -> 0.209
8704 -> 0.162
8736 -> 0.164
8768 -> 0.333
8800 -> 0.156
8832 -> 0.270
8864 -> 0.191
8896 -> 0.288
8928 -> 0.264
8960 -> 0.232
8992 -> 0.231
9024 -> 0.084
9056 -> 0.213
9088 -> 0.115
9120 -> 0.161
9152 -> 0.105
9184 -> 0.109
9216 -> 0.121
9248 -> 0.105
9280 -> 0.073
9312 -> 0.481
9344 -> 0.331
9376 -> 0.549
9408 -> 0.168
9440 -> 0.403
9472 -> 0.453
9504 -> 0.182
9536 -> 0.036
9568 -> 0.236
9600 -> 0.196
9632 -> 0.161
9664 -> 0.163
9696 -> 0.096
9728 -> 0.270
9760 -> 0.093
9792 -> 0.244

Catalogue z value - 1.50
